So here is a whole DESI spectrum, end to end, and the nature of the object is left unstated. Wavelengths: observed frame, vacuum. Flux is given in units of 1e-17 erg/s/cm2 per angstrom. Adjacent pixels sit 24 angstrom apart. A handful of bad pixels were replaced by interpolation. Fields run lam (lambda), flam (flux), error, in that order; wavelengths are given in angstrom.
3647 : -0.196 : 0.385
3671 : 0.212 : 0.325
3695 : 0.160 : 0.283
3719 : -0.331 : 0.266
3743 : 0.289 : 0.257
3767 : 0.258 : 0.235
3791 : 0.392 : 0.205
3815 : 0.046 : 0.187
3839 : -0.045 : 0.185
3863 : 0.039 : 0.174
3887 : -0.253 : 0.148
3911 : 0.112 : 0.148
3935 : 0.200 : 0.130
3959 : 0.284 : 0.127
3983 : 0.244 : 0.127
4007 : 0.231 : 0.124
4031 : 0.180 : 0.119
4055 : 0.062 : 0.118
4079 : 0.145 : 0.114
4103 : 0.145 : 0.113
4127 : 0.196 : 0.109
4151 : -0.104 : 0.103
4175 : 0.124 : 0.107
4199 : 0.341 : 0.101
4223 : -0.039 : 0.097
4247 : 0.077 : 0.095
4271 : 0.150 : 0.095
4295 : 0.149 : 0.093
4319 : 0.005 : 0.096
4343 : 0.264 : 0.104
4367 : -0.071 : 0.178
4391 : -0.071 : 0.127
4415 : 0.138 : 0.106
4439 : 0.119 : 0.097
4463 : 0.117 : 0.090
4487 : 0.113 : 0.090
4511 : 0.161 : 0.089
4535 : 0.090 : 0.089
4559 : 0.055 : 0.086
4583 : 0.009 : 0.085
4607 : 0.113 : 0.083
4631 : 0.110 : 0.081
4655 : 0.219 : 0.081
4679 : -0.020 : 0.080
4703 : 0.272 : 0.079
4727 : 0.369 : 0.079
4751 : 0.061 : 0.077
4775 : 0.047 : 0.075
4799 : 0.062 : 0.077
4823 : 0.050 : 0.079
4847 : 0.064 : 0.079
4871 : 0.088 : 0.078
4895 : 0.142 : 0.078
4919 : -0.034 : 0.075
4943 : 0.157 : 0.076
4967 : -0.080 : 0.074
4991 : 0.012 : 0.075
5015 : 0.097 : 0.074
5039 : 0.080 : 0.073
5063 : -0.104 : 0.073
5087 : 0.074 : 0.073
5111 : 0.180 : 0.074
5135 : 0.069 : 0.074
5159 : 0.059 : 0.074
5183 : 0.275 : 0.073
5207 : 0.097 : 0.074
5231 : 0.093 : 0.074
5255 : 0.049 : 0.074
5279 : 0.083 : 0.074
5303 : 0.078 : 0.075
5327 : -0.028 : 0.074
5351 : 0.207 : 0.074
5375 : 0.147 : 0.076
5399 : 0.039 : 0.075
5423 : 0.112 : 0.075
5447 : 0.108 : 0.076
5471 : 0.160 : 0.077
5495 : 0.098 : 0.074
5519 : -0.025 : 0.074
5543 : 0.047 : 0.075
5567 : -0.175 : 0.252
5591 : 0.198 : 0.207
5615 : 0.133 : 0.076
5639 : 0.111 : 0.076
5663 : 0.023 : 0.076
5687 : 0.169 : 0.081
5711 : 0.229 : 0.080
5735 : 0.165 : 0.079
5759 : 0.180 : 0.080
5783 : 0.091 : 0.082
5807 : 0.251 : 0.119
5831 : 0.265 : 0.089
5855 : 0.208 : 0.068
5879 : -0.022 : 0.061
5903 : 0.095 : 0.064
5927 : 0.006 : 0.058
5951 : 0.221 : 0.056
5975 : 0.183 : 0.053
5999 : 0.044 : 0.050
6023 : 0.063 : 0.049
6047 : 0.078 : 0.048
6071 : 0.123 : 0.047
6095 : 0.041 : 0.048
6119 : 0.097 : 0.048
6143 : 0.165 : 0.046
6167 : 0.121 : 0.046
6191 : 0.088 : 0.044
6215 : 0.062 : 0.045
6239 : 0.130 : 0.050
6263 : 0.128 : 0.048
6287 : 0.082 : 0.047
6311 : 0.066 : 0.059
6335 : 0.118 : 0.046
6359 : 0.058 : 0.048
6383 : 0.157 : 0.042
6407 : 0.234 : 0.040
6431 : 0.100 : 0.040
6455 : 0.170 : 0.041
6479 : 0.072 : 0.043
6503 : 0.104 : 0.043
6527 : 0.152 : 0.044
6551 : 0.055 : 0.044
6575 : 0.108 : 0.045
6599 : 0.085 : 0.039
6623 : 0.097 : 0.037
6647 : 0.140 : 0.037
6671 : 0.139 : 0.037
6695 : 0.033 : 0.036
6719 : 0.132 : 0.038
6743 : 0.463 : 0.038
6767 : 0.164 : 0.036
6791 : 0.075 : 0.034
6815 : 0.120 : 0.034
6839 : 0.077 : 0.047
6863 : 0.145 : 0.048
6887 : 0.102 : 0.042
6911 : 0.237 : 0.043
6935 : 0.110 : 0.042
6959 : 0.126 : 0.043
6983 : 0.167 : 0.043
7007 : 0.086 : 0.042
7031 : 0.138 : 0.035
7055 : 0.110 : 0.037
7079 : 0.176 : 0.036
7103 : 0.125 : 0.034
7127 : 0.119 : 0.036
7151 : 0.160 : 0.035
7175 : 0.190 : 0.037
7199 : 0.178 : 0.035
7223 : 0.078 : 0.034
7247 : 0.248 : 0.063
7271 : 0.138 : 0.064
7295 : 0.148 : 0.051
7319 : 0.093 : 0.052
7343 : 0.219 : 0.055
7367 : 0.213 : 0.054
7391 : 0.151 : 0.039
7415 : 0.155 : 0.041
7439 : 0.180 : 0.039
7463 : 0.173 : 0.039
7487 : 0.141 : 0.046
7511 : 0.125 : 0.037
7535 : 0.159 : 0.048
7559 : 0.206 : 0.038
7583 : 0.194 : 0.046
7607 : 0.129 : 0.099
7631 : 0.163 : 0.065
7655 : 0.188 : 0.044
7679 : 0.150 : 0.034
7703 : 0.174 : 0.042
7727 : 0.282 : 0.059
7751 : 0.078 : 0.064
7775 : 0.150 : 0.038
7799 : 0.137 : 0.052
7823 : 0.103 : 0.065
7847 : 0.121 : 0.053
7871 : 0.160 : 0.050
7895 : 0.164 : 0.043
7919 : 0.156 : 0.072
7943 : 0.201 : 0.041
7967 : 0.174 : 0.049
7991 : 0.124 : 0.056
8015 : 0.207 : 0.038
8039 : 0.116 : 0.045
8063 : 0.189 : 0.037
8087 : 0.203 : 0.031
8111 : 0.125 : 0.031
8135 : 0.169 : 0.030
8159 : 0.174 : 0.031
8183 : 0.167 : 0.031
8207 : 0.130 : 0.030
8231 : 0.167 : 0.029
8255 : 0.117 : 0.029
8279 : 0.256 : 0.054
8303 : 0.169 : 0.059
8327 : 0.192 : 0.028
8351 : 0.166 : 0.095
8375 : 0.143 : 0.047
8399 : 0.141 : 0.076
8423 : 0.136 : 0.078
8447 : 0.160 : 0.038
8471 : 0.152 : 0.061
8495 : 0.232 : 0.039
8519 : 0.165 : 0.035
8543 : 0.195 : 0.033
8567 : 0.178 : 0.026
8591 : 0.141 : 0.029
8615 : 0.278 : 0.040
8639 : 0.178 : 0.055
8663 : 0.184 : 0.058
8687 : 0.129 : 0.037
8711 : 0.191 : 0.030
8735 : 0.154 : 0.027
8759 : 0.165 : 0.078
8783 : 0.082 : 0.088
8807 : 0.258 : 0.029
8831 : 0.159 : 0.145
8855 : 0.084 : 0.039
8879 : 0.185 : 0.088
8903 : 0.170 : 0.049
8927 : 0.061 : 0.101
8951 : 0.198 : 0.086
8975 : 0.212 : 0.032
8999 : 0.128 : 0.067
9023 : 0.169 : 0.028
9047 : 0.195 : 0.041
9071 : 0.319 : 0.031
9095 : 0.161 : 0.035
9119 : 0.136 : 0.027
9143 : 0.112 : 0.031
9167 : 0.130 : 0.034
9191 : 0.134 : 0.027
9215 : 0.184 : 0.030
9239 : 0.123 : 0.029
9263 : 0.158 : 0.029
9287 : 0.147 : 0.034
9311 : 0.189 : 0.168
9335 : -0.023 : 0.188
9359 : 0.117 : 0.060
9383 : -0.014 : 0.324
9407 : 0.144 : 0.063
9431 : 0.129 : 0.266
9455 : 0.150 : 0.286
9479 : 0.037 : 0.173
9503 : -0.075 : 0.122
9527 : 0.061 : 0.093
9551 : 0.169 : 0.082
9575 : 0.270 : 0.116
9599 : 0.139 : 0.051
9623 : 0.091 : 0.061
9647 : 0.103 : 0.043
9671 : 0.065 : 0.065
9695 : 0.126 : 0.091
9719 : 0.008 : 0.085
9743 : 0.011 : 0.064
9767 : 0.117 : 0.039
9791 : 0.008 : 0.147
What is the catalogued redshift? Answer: 0.811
